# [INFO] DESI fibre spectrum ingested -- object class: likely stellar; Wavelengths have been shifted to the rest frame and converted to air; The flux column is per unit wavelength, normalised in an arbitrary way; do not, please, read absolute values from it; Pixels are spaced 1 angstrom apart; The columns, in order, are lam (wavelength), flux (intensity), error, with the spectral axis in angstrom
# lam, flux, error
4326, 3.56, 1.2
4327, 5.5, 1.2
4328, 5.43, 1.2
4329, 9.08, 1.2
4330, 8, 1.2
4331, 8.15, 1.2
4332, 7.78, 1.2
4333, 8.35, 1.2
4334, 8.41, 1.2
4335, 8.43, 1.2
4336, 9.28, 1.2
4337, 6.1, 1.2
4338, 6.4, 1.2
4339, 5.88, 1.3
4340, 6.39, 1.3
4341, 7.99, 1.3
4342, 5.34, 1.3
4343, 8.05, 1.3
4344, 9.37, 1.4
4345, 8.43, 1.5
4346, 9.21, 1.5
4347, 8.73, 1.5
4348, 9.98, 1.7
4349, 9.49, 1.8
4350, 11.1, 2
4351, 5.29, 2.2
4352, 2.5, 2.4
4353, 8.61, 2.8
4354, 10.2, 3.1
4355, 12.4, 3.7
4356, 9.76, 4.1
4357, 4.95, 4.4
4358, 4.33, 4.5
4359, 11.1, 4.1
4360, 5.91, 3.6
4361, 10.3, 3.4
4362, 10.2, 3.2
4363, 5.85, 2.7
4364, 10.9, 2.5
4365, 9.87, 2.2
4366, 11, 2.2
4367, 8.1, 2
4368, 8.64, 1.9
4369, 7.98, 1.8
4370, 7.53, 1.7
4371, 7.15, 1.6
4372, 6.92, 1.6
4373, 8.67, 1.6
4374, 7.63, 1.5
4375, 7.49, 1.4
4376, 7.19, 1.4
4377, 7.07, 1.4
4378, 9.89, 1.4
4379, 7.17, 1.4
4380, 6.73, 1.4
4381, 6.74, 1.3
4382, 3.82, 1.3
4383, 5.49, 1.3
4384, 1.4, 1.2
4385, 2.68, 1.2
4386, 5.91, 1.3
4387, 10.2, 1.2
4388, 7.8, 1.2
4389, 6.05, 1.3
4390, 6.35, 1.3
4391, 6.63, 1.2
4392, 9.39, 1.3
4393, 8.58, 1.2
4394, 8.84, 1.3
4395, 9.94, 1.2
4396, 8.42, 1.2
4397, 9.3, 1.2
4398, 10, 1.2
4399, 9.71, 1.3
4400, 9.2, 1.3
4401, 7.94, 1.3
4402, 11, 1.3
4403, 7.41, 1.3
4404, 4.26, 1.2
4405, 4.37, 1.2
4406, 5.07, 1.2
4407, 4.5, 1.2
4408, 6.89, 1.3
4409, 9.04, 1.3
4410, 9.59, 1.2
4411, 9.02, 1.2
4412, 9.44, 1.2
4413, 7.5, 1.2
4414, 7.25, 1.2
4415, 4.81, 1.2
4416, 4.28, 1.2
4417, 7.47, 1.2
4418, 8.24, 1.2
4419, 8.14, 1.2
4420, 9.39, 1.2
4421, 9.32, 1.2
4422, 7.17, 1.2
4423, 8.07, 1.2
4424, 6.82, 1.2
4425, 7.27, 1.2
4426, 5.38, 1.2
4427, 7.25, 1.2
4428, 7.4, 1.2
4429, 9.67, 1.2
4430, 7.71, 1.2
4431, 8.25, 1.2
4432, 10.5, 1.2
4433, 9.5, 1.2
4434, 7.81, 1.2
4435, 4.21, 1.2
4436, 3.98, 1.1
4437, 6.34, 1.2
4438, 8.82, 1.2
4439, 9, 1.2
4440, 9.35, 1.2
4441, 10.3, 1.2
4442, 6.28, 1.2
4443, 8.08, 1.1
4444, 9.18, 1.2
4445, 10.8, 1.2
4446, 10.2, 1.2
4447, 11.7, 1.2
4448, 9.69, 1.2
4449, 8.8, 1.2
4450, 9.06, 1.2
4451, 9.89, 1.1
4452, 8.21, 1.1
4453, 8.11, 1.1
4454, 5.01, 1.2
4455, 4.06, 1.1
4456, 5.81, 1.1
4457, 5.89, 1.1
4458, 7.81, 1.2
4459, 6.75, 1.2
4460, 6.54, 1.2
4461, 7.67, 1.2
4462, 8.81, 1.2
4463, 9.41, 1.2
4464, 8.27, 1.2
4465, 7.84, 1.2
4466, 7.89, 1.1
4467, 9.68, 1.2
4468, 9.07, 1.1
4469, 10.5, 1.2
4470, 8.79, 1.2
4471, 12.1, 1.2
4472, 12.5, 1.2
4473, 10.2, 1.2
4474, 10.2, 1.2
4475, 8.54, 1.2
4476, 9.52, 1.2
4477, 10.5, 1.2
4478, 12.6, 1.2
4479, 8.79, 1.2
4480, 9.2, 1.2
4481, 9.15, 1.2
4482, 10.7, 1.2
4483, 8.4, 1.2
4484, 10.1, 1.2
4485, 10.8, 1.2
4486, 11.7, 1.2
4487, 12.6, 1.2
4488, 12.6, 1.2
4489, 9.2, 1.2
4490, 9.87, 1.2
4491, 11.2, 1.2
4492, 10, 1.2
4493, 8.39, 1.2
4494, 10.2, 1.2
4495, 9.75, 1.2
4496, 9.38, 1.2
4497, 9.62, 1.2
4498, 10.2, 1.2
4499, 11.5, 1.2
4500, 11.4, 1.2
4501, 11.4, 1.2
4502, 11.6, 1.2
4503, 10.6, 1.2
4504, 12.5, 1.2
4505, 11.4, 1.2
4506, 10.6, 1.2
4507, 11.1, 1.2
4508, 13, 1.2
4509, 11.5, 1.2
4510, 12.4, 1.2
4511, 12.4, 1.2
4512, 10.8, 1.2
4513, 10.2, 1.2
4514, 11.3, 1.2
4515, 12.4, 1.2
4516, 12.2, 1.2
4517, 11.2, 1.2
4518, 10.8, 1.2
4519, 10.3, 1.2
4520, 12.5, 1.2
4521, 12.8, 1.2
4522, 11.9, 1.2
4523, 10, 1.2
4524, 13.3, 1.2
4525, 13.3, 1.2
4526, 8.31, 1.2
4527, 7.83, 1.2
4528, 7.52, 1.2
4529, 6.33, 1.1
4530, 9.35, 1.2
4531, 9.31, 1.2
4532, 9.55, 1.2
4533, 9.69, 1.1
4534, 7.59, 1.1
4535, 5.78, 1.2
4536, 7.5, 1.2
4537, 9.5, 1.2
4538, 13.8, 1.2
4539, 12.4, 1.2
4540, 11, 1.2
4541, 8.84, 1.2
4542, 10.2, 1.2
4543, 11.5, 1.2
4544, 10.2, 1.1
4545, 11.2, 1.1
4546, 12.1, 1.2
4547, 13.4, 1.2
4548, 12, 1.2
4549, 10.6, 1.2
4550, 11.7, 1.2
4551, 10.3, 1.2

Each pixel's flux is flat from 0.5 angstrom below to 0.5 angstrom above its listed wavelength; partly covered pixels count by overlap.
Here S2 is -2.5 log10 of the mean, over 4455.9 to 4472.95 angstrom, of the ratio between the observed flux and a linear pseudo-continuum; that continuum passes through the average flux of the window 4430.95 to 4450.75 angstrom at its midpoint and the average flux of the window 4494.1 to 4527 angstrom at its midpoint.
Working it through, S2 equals 0.10 mag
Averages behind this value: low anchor 8.62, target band 8.66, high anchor 11.2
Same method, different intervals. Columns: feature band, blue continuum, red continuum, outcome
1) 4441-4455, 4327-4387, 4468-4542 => 0.080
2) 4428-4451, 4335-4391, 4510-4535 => 0.044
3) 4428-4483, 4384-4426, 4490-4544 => 0.028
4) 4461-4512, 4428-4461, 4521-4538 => -0.188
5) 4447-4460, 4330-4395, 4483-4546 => 0.242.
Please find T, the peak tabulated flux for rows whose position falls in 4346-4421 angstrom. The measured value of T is 12.4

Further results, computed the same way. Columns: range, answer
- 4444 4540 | 13.8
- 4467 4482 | 12.6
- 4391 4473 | 12.5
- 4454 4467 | 9.68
